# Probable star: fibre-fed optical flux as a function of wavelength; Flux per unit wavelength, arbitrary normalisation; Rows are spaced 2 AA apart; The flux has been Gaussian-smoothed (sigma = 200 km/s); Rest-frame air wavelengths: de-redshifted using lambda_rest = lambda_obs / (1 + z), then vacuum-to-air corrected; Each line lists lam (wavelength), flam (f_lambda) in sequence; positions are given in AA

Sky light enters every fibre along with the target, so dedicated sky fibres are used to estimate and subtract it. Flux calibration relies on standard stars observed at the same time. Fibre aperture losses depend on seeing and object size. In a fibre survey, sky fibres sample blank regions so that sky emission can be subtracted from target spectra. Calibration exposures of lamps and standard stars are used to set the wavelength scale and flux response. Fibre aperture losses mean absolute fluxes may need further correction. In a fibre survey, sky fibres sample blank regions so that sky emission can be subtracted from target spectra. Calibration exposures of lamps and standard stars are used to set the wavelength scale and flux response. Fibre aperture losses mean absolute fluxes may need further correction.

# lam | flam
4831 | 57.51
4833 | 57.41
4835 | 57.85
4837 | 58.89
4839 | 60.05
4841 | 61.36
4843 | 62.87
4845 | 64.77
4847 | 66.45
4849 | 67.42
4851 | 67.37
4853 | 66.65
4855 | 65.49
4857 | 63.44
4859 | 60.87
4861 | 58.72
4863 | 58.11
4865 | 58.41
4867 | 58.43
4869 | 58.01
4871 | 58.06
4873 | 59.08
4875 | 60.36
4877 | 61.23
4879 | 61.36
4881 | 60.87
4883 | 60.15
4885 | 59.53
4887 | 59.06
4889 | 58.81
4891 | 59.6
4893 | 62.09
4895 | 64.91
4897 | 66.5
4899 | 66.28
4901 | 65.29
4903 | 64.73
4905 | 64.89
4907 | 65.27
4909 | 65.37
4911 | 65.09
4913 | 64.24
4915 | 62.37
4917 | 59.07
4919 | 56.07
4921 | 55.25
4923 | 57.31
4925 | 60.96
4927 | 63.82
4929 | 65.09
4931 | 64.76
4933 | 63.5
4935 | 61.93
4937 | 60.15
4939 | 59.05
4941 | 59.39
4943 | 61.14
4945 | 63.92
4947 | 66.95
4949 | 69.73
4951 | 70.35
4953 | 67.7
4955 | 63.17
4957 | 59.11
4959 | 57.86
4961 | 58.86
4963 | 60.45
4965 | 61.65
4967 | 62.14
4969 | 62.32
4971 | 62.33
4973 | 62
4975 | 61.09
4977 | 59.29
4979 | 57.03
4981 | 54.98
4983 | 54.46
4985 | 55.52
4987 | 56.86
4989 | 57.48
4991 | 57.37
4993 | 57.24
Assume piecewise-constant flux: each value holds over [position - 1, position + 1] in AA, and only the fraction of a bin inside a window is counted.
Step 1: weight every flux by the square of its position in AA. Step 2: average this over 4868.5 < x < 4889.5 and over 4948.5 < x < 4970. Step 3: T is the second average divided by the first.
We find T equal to 1.09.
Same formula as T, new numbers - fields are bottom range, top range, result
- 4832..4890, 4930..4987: 1.05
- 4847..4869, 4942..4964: 1.06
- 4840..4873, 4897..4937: 1.03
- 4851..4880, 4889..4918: 1.07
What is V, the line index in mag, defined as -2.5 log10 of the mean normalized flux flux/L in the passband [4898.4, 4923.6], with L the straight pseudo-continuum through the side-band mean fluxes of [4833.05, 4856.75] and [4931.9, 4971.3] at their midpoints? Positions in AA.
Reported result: 0.008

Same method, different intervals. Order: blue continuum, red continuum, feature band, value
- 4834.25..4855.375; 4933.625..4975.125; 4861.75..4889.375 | 0.07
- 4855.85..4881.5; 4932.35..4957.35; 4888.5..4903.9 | -0.04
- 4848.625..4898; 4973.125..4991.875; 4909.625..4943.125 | -0.03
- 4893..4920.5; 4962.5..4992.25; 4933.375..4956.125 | -0.05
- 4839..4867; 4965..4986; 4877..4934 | -0.02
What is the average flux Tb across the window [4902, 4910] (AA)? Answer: 65.1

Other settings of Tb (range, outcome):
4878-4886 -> 60.5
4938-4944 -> 59.9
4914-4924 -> 58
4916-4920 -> 57.6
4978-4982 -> 56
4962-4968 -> 61.4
